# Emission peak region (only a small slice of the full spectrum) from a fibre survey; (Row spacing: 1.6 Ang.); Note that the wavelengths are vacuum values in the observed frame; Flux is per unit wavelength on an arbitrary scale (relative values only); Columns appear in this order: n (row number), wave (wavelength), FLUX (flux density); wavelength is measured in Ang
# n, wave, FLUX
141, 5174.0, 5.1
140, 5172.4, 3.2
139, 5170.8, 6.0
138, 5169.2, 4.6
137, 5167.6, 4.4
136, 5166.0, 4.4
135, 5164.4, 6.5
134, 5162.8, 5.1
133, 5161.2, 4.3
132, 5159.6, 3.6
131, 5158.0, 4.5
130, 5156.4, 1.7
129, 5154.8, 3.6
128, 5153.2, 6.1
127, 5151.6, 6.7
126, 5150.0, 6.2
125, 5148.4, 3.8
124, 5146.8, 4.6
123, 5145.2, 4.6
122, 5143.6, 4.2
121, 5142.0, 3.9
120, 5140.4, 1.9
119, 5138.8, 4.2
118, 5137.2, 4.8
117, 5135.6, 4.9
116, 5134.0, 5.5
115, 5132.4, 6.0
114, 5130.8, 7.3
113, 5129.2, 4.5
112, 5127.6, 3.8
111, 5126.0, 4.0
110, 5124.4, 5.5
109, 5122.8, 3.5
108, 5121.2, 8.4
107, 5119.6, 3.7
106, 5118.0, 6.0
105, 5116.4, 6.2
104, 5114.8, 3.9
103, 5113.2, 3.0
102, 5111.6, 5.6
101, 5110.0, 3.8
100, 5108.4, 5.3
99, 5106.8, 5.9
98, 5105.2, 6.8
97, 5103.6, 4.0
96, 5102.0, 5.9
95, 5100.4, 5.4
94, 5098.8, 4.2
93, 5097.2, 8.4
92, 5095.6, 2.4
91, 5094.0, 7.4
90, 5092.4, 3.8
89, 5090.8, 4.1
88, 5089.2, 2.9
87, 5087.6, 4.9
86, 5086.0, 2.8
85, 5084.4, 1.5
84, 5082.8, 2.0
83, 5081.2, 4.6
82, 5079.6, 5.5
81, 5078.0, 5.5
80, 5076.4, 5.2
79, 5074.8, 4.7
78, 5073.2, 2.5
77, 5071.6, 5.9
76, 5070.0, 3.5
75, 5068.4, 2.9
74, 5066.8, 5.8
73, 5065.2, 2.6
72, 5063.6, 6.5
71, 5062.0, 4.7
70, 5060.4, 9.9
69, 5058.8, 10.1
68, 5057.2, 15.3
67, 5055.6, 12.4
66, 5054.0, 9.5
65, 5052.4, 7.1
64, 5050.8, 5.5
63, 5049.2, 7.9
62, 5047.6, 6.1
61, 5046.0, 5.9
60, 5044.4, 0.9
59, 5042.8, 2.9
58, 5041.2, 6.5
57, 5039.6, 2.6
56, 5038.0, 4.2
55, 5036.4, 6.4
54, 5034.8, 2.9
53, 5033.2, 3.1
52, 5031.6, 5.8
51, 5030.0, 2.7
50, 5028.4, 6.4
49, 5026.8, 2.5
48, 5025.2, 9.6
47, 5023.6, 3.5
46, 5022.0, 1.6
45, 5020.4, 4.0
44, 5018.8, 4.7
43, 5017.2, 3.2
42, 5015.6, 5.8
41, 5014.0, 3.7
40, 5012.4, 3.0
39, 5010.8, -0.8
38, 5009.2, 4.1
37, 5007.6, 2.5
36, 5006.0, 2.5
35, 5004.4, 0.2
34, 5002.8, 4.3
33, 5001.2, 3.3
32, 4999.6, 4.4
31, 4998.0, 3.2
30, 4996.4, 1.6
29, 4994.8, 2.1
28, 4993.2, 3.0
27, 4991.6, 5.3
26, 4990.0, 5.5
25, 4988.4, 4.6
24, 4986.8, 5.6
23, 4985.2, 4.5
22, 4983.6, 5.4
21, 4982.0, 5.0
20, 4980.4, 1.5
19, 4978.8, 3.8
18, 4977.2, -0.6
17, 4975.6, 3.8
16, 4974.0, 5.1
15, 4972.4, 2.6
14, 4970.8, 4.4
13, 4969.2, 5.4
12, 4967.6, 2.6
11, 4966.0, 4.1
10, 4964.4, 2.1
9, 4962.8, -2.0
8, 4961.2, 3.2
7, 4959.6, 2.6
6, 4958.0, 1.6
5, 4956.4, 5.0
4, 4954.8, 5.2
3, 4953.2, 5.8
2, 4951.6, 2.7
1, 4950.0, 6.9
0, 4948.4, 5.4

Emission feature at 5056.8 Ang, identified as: [O II]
